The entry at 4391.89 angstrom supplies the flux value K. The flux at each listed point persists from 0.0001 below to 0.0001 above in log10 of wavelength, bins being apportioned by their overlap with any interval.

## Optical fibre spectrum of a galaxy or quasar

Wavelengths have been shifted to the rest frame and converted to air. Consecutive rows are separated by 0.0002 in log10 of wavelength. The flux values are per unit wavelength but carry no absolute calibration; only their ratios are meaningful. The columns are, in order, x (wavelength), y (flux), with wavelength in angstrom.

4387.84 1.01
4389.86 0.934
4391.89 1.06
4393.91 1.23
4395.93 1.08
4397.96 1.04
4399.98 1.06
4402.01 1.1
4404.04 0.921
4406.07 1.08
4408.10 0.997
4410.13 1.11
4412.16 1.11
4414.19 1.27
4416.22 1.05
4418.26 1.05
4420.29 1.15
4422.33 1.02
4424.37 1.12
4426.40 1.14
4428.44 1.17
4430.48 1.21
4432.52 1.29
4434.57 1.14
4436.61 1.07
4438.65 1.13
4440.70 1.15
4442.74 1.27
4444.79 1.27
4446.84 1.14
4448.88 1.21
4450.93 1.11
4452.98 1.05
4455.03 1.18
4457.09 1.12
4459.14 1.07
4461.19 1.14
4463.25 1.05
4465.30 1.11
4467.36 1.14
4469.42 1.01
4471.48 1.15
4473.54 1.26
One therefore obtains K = 1.06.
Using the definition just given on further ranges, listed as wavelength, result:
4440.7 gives 1.15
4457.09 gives 1.12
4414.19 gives 1.27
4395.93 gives 1.08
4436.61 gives 1.07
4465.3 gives 1.11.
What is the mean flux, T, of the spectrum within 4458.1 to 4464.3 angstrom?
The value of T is 1.09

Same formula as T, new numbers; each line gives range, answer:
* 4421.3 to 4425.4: 1.07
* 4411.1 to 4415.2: 1.19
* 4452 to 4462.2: 1.11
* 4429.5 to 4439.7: 1.17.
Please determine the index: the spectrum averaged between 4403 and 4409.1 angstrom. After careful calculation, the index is 0.999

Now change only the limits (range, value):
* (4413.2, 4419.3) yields 1.12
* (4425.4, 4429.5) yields 1.16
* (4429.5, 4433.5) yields 1.25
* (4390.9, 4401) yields 1.09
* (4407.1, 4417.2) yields 1.11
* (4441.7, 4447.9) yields 1.23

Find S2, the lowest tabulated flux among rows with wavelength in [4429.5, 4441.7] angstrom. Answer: 1.07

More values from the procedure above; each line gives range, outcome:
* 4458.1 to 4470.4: 1.01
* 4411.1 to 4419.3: 1.05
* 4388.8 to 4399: 0.934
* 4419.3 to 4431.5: 1.02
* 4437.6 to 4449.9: 1.13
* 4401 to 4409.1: 0.921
